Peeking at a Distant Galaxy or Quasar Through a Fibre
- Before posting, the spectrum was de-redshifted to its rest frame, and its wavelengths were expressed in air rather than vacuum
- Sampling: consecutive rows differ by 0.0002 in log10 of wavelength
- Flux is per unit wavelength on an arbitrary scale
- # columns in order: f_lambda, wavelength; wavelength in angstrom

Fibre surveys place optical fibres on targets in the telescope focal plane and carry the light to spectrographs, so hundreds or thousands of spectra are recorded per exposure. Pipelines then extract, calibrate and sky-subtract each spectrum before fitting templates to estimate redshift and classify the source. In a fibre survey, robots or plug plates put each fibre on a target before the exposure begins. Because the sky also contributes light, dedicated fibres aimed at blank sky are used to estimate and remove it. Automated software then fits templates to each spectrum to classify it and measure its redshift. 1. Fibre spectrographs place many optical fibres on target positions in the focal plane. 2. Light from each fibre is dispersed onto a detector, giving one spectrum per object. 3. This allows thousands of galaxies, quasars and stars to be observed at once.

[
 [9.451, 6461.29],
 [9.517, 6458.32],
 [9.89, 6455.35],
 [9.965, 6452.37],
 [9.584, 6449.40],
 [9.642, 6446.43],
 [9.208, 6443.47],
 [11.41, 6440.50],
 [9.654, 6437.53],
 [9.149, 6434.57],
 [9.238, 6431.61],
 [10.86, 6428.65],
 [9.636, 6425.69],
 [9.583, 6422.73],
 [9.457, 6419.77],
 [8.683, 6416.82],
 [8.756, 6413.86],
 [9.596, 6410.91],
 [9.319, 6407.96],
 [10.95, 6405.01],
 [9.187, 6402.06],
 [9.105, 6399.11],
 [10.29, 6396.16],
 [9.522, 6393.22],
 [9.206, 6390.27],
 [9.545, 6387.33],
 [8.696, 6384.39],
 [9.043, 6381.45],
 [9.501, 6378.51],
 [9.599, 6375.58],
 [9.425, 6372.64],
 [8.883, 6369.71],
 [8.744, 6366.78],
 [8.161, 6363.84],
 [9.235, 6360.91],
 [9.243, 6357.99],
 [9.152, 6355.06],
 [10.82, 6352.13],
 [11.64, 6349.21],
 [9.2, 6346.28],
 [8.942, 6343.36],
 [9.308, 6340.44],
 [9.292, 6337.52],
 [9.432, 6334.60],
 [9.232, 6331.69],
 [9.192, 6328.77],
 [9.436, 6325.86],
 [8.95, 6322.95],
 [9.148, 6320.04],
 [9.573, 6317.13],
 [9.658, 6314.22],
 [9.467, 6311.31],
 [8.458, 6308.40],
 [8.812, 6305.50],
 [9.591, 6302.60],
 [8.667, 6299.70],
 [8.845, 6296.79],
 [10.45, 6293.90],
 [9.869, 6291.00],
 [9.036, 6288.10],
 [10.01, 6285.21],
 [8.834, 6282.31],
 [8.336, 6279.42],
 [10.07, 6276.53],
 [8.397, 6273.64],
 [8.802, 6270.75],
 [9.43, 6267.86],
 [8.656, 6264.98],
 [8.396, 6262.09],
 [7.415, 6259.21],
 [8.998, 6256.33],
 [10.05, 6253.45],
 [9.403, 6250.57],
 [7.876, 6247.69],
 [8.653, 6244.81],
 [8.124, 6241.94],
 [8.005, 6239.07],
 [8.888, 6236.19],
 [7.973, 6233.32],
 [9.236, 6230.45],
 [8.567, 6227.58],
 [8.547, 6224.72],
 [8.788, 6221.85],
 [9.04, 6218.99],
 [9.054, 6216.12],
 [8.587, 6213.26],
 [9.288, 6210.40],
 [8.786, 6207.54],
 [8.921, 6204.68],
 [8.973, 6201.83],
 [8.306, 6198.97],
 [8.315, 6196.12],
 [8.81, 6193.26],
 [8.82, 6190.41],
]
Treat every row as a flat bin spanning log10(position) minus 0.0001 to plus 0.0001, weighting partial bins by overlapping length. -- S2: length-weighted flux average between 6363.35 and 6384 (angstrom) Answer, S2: 9.07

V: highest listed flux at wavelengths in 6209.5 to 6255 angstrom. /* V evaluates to 10.05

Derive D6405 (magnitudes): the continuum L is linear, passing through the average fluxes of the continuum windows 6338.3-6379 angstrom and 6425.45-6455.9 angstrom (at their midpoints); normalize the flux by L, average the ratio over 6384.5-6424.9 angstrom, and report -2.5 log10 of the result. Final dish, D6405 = 0.02 mag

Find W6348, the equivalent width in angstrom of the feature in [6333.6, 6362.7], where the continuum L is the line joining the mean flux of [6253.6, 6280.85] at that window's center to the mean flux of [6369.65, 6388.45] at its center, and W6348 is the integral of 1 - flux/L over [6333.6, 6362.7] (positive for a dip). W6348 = -1.5 angstrom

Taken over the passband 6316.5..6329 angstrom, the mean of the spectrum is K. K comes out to 9.25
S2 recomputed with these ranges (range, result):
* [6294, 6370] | 9.3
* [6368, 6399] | 9.36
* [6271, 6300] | 9.25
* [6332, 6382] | 9.39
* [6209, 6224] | 8.93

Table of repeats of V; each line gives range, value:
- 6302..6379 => 11.64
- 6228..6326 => 10.45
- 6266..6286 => 10.07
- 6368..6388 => 9.599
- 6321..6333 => 9.436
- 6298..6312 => 9.591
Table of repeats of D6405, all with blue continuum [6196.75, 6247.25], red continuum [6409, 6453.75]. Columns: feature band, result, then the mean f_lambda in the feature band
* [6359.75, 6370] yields 0.07 mag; 8.72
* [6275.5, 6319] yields -0.03 mag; 9.3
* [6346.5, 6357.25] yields -0.11 mag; 10.3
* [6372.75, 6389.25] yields 0.01 mag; 9.29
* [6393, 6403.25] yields -0.01 mag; 9.53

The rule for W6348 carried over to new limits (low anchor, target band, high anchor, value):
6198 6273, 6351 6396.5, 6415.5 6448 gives 0.59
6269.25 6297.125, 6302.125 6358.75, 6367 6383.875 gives -1.08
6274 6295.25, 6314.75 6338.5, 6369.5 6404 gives 0.31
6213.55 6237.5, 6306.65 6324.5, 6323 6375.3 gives -0.01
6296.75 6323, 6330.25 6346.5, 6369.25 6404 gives -0.02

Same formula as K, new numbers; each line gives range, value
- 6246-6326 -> 9.09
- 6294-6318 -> 9.2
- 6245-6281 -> 8.81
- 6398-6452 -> 9.62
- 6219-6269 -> 8.66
